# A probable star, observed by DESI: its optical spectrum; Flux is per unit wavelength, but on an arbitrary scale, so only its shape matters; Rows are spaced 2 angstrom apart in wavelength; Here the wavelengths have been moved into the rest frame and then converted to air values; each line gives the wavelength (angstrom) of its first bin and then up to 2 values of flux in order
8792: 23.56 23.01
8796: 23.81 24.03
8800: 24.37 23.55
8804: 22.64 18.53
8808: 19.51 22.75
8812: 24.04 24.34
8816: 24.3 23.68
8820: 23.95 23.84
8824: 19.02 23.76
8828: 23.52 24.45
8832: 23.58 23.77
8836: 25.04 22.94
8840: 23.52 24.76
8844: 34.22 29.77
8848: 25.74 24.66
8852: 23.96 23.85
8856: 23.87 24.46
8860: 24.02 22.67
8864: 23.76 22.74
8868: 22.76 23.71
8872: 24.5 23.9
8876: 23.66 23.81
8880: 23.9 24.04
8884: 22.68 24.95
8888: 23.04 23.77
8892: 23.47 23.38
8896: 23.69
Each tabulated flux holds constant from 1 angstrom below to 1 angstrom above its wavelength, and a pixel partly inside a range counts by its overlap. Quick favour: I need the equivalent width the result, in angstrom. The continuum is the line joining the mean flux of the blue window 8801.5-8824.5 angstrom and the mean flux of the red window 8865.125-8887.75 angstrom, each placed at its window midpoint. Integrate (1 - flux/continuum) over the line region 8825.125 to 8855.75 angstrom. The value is -2.8 angstrom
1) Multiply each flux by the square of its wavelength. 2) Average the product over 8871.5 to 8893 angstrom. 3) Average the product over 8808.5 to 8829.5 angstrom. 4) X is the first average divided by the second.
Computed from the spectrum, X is 1.04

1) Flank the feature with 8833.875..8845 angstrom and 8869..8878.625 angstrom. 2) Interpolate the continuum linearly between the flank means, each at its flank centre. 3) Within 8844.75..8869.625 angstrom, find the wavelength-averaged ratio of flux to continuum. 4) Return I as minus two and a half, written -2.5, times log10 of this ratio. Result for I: 0.02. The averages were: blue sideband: 25.9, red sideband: 23.9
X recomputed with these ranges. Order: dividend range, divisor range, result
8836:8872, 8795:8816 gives 1.10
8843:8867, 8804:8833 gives 1.12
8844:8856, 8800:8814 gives 1.19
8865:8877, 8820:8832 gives 1.03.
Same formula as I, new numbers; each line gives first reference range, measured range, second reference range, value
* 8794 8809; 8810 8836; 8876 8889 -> -0.04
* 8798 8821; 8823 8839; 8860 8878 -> -0.01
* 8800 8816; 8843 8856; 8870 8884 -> -0.15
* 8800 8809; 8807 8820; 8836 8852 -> -0.03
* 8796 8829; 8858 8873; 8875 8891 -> 0.00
